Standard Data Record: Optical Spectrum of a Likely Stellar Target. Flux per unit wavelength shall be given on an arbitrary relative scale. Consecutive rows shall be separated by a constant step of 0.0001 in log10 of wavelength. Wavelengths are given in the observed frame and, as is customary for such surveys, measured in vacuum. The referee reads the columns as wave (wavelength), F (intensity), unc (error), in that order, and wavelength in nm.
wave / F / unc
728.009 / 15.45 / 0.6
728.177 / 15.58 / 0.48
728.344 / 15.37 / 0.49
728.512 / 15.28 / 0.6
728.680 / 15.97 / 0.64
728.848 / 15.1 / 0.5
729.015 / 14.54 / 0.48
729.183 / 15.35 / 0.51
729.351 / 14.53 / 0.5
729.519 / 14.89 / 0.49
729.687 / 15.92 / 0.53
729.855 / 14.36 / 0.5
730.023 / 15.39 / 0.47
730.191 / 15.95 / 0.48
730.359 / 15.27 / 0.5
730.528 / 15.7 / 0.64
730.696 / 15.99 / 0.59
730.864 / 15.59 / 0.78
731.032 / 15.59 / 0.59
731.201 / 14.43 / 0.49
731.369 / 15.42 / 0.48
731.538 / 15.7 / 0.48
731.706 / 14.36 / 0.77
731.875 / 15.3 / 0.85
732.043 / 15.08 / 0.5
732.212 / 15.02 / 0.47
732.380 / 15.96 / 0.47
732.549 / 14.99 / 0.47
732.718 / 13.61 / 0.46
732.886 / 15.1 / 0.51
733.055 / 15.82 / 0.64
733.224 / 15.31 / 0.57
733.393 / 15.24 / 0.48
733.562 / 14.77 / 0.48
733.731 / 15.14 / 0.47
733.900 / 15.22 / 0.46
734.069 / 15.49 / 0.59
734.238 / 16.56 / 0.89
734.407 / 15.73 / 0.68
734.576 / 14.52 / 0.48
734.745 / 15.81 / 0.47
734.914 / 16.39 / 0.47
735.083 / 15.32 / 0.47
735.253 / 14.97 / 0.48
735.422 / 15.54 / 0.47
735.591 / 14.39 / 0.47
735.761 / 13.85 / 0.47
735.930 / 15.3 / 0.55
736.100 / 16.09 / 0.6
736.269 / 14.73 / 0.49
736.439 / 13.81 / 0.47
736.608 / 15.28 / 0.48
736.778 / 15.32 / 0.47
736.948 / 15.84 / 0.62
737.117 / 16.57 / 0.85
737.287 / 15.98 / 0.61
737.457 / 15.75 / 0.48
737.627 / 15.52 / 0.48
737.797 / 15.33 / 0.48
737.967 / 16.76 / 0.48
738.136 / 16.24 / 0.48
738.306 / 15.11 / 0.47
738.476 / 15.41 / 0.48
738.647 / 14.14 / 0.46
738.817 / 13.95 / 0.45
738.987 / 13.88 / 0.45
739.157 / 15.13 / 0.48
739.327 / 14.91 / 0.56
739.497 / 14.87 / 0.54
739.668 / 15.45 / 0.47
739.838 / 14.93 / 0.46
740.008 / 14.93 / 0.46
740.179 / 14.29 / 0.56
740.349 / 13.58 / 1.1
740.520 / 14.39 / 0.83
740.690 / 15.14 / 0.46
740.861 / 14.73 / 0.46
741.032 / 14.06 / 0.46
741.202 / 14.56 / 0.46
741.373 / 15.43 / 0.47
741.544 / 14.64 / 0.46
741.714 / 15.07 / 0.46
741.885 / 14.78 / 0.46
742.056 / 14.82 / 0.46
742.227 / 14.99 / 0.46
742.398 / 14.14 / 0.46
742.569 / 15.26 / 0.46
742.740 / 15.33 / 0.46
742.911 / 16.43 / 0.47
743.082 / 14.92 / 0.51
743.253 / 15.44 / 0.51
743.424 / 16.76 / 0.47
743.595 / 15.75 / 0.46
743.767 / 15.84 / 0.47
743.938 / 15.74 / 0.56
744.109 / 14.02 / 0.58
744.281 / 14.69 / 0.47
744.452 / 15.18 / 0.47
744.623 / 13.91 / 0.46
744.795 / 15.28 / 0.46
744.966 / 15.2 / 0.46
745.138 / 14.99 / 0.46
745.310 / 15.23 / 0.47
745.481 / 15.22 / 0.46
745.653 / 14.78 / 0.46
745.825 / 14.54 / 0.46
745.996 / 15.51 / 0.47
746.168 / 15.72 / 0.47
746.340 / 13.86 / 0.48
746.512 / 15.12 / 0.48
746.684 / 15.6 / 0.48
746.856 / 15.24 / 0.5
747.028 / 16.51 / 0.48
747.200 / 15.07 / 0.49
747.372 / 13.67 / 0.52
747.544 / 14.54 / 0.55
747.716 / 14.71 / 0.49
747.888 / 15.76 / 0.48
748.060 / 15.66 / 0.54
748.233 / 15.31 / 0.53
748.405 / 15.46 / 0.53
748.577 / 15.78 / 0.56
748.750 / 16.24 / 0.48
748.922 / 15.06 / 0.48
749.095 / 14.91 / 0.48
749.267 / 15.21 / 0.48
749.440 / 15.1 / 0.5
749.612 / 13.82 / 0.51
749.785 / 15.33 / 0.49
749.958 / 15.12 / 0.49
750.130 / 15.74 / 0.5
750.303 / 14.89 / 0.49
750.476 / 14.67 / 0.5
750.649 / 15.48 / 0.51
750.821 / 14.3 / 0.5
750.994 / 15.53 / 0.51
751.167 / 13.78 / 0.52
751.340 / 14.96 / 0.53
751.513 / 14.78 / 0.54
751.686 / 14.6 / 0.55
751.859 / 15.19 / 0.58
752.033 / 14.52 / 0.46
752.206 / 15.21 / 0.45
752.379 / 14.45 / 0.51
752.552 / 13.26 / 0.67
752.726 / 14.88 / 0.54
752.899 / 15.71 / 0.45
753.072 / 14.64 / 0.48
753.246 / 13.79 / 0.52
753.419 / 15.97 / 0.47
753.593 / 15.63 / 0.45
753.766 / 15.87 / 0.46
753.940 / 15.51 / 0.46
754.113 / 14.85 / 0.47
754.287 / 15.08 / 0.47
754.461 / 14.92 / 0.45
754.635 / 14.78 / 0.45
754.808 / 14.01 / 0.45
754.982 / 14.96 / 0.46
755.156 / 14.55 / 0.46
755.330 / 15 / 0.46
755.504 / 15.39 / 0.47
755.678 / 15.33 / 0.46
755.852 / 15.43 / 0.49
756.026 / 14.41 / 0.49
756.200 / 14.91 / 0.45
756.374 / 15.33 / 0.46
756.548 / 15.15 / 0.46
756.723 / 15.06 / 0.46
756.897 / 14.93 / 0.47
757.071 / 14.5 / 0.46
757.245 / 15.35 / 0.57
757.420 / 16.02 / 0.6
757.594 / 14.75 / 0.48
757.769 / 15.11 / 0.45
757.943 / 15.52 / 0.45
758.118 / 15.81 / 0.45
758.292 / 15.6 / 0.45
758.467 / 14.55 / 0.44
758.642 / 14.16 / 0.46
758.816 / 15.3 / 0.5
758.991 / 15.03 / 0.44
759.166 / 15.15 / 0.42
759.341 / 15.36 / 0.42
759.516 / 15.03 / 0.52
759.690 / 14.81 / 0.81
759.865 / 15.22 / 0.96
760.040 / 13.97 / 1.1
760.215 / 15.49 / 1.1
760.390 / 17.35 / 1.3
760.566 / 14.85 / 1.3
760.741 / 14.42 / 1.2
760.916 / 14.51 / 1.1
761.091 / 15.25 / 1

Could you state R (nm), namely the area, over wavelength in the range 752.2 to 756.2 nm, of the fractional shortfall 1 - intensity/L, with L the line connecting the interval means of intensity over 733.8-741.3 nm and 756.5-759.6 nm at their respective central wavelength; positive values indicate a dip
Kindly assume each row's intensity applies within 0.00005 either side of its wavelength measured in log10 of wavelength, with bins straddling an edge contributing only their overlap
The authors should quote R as 0.05 nm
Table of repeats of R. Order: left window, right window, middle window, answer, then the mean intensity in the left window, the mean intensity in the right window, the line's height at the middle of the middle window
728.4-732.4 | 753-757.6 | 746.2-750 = -0.01 nm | 15.3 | 15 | 15.1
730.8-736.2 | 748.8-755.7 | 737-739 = -0.04 nm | 15.2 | 14.9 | 15.2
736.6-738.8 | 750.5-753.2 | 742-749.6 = -0.04 nm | 15.6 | 14.7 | 15.1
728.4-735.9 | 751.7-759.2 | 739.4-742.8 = 0.09 nm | 15.2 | 15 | 15.1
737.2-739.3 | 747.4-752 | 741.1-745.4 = 0.01 nm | 15.3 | 15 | 15.2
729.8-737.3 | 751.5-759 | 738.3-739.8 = 0.05 nm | 15.3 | 15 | 15.2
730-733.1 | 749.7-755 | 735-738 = -0.03 nm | 15.3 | 14.9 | 15.2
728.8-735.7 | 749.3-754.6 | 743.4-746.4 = -0.01 nm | 15.2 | 14.9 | 15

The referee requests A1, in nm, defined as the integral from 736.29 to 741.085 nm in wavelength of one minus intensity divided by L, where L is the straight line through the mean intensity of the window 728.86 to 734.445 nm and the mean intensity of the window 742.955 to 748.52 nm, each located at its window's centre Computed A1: 0.05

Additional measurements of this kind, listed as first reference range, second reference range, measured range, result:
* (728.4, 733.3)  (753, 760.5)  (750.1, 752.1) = 0.037 nm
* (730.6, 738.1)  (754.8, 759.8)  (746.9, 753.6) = 0.067 nm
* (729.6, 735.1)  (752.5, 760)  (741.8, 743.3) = 0.009 nm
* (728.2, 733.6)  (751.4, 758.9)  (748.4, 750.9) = -0.014 nm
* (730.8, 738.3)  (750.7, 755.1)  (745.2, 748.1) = -0.015 nm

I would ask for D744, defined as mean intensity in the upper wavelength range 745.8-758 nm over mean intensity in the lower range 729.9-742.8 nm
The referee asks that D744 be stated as 0.99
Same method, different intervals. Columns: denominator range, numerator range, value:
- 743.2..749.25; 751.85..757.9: 0.99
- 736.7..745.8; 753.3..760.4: 1.00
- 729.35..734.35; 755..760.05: 0.99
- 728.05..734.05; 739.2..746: 0.98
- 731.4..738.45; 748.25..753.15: 0.98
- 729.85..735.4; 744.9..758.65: 0.98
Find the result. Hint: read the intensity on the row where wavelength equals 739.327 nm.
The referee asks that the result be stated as 14.91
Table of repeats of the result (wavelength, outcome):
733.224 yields 15.31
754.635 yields 14.78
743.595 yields 15.75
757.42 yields 16.02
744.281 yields 14.69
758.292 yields 15.6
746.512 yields 15.12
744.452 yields 15.18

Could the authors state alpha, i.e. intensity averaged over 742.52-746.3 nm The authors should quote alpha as 15.2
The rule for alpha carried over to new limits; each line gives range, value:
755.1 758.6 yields 15.1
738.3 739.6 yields 14.7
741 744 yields 15.2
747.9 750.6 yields 15.2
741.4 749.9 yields 15.1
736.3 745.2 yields 15.1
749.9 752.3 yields 14.9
